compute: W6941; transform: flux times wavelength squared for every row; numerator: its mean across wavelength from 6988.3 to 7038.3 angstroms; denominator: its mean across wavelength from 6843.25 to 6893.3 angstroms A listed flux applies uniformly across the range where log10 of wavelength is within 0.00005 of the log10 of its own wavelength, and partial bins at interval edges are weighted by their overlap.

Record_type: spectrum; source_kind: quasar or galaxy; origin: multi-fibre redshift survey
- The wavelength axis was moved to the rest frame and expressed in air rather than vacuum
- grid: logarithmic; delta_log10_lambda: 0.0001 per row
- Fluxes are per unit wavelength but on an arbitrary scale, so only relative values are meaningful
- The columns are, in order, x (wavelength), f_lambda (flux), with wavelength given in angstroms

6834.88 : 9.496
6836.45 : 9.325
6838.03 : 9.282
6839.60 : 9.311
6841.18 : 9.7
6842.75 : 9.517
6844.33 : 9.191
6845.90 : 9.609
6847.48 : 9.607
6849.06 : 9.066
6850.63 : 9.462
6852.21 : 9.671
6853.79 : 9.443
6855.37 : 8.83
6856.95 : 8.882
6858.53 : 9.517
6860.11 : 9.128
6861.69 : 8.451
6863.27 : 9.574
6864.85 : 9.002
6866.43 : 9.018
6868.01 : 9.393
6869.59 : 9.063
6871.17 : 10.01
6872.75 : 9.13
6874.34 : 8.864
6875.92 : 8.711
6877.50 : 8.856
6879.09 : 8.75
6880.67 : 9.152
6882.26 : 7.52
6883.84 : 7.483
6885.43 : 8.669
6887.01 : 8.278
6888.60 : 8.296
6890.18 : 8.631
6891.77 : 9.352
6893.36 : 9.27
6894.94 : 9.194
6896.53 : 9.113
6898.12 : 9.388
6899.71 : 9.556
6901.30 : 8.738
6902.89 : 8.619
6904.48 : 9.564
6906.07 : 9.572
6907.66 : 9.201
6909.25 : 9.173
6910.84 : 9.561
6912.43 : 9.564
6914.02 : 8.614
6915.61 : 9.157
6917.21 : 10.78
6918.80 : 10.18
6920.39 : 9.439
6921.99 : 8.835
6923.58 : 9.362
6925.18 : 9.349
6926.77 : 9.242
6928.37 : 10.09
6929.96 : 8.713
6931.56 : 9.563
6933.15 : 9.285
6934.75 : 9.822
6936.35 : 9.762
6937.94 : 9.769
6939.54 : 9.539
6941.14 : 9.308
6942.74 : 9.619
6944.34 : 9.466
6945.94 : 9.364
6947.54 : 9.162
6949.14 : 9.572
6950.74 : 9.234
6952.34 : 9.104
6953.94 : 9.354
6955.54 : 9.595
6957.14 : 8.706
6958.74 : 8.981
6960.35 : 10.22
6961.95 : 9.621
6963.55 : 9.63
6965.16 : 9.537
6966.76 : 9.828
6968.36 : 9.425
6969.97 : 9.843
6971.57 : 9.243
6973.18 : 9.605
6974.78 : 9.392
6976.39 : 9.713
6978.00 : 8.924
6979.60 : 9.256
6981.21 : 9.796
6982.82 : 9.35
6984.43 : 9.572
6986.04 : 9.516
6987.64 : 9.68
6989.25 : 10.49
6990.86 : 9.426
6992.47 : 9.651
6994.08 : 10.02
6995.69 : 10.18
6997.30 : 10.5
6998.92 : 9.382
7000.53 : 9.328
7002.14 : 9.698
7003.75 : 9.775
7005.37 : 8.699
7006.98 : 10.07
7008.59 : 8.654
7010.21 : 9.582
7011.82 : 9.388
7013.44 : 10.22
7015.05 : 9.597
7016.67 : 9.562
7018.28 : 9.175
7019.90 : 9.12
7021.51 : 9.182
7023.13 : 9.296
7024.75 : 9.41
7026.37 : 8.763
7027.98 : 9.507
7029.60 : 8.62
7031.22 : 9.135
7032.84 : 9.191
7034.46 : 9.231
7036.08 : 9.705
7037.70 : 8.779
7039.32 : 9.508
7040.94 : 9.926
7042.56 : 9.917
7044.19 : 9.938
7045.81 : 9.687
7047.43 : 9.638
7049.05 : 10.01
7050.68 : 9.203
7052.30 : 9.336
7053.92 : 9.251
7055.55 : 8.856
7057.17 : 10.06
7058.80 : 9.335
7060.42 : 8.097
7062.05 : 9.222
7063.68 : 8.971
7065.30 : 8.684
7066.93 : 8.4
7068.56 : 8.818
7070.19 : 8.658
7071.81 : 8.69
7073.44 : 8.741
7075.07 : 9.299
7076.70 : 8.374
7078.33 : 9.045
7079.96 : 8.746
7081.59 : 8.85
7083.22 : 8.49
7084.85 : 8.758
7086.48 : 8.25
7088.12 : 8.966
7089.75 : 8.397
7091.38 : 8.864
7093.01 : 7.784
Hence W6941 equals 1.10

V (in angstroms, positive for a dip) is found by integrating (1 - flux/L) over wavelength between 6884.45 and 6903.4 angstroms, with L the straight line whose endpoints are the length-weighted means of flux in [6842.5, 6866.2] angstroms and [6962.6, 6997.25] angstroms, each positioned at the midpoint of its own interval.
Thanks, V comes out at 0.93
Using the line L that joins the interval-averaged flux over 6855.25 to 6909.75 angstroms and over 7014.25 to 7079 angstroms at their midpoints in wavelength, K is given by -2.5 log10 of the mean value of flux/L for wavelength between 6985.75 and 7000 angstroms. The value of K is -0.09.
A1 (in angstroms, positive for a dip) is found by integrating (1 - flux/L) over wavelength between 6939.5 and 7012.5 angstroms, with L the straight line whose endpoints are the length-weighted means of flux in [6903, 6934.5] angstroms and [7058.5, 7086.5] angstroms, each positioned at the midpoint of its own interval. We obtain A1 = -2.8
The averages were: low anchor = 9.42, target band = 9.52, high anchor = 8.75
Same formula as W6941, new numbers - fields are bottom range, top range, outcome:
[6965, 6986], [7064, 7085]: 0.95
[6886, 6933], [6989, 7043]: 1.06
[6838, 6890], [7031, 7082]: 1.07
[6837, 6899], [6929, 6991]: 1.08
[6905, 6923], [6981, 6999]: 1.06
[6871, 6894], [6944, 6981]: 1.11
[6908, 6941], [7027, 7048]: 1.03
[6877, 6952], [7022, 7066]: 1.05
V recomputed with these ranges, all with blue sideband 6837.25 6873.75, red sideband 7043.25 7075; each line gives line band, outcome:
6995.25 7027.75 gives -1.04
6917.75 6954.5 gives -0.86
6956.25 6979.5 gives -0.65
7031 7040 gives -0.10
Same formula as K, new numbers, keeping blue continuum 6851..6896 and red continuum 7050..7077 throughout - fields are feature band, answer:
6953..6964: -0.06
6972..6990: -0.07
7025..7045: -0.05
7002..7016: -0.07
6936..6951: -0.06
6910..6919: -0.08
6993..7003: -0.10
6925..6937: -0.06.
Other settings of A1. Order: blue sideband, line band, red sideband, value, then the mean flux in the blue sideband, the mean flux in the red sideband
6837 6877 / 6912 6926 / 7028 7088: -0.41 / 9.25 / 9.1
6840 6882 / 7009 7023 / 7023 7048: -0.12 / 9.19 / 9.39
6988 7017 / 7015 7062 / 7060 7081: -0.77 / 9.68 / 8.76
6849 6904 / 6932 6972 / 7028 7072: -1.75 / 8.98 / 9.23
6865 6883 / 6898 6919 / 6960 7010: -0.51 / 8.96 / 9.61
